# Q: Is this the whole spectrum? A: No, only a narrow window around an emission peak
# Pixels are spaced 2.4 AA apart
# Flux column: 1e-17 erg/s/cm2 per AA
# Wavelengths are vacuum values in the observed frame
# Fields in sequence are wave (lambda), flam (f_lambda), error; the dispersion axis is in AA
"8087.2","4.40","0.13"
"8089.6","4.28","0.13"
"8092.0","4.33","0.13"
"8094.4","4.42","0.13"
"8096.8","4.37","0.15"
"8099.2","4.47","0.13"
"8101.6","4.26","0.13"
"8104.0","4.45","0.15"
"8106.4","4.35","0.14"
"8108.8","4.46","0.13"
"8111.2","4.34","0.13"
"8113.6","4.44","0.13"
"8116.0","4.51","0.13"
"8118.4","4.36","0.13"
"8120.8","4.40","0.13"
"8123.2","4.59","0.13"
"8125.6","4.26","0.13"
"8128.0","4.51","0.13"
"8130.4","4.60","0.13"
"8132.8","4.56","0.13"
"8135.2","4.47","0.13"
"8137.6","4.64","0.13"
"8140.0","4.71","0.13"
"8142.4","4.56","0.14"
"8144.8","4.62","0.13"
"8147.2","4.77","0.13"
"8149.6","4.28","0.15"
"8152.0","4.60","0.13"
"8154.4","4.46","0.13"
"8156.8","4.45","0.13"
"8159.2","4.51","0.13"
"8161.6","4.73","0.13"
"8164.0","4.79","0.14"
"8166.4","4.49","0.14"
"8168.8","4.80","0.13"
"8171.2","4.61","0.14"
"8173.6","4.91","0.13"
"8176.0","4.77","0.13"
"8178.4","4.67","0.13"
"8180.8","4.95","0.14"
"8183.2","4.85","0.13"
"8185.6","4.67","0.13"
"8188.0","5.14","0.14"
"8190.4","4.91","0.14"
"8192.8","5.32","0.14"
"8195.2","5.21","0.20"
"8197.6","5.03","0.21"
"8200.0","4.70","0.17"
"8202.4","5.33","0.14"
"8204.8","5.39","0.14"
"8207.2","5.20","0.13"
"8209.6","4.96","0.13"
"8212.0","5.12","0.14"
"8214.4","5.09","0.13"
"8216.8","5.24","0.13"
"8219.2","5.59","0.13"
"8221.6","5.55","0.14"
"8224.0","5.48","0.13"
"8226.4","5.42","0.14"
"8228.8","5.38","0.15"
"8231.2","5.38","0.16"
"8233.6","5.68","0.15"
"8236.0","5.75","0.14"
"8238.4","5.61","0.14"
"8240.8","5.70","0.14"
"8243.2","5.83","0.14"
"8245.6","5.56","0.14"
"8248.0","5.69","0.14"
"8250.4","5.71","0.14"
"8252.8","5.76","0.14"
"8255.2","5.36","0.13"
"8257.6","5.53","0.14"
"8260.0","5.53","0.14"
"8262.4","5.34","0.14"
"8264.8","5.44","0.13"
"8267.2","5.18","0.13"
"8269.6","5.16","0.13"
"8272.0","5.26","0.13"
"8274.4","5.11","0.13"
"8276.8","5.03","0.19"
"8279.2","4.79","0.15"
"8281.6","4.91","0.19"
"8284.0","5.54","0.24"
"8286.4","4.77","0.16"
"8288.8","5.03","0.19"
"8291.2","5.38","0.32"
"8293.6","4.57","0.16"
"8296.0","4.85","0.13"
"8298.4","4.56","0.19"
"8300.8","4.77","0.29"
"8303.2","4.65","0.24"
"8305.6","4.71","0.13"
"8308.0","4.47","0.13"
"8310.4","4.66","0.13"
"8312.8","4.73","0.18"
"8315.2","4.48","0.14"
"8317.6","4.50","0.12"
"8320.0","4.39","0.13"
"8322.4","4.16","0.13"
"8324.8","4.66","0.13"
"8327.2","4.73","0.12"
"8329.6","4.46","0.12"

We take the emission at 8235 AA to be H-gamma 4340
